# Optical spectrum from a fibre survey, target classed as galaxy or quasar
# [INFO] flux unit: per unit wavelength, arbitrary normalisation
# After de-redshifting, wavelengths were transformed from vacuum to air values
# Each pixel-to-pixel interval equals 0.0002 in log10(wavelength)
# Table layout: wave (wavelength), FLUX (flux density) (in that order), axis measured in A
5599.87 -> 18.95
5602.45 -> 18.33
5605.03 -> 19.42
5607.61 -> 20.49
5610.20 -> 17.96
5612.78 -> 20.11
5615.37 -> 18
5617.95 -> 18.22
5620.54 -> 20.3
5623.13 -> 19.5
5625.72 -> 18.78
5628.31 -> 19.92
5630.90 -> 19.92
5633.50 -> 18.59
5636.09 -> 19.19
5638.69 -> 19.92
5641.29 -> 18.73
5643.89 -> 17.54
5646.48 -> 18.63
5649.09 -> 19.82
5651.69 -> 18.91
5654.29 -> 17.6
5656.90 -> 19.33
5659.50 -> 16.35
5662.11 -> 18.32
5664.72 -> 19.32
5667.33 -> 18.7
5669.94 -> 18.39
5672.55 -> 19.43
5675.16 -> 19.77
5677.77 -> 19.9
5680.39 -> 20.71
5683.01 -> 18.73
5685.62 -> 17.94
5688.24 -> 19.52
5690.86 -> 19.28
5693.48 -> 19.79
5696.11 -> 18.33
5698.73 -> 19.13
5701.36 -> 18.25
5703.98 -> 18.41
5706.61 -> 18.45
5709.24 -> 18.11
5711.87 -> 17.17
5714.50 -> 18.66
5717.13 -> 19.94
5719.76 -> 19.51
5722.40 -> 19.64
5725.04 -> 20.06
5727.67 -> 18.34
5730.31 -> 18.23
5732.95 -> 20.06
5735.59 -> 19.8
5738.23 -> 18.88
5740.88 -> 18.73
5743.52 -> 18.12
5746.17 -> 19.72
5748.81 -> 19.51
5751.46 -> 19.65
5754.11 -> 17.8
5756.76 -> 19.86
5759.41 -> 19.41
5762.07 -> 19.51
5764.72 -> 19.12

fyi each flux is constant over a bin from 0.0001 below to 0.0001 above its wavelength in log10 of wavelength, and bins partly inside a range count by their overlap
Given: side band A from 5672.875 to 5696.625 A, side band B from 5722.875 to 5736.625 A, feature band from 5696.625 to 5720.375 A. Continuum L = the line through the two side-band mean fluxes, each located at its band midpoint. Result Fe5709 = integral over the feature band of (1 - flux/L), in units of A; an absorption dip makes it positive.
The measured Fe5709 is 0.9 A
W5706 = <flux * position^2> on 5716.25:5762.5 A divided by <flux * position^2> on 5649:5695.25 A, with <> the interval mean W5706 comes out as 1.04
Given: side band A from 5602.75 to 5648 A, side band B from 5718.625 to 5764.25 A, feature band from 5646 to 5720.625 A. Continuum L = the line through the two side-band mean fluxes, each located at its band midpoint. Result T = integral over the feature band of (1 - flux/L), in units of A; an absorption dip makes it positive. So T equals 1.27 A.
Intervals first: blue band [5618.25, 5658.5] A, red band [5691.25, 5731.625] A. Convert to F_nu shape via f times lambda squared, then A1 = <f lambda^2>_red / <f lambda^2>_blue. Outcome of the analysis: 1.0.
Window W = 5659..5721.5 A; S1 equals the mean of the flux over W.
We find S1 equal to 18.9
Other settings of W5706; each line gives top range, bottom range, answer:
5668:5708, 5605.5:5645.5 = 1.02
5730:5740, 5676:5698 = 1.02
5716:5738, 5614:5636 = 1.05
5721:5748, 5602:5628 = 1.04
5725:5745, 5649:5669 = 1.06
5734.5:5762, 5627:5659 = 1.05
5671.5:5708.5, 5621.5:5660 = 1.03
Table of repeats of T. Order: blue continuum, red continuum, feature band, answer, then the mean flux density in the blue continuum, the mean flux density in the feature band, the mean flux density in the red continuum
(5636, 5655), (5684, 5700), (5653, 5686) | 0.13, 18.8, 18.8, 19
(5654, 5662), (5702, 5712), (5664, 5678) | -0.99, 17.9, 19.2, 18.2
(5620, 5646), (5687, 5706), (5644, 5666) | 0.72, 19.2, 18.5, 18.9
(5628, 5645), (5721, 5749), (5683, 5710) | 0.57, 19.1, 18.7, 19.2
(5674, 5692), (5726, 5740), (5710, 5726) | 0.06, 19.4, 19.1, 19.1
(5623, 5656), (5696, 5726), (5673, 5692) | -0.53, 19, 19.4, 18.8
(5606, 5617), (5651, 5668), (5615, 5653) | -0.69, 19.1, 19.1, 18.3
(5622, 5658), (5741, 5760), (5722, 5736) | -0.15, 19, 19.3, 19.1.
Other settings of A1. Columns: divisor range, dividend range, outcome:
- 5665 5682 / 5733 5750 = 1.01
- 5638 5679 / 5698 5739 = 1.03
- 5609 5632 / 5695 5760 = 1.03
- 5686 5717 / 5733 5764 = 1.05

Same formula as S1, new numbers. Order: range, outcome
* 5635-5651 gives 19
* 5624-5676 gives 18.9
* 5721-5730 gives 19.2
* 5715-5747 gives 19.2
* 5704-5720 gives 18.6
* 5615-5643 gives 19.2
